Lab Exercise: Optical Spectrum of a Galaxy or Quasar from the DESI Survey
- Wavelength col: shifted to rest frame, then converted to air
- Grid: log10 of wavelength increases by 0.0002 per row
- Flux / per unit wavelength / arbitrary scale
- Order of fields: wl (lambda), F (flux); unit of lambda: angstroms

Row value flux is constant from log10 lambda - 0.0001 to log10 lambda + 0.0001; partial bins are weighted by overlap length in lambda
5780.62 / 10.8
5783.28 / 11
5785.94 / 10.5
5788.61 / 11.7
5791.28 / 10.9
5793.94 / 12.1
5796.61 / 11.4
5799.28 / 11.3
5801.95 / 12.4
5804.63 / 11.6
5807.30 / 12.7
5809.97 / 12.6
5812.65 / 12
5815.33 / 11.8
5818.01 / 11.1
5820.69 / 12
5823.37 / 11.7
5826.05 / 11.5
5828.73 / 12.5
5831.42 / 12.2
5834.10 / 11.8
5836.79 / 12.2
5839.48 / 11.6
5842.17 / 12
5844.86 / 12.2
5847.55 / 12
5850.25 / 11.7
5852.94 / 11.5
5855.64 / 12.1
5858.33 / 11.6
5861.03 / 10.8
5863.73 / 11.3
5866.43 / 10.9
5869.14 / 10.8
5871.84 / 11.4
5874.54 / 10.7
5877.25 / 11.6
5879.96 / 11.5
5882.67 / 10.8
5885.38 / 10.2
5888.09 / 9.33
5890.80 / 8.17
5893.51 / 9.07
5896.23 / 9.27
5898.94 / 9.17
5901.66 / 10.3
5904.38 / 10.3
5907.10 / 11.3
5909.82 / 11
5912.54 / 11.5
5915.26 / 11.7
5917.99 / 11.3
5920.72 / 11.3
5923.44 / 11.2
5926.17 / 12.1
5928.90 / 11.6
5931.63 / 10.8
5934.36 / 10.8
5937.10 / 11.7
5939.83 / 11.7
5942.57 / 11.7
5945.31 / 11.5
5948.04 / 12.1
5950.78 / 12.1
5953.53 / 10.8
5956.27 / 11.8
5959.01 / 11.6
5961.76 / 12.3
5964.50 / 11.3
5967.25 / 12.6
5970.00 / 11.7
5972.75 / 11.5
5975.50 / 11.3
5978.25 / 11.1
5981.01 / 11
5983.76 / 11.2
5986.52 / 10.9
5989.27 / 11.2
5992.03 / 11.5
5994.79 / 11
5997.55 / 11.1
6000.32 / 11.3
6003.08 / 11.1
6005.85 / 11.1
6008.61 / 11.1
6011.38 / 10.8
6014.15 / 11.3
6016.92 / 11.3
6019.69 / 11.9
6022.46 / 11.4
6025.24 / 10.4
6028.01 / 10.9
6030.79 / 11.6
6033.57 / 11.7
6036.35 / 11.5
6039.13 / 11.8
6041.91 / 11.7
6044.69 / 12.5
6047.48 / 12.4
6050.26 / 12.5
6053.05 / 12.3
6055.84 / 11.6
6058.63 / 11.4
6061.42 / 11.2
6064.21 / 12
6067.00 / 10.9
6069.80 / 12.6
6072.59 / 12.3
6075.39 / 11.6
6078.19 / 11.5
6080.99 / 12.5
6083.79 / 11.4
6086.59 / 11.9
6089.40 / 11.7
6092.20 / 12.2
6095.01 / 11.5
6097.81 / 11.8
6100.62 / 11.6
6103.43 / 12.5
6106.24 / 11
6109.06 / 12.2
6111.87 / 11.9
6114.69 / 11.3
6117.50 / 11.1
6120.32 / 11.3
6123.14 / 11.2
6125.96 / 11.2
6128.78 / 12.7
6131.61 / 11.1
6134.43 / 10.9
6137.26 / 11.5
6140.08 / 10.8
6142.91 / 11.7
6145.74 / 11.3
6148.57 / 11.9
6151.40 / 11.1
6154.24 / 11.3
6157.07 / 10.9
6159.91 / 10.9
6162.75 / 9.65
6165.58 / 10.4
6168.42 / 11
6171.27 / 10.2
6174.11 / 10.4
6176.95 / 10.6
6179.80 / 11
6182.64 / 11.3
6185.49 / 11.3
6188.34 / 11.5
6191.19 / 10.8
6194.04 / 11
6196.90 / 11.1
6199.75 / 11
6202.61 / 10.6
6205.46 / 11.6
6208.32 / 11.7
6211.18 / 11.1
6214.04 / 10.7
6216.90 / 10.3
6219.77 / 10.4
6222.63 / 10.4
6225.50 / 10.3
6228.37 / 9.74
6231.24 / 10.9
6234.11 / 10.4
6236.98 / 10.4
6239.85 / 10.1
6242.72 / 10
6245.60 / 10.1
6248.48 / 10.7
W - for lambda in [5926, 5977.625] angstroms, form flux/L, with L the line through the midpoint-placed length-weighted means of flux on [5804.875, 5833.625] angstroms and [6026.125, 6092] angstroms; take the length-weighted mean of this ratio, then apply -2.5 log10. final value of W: 0.03 mag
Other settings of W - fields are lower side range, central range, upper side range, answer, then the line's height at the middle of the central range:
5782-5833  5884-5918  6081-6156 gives 0.15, 11.7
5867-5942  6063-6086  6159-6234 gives -0.10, 10.8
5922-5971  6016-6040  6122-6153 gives 0.01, 11.5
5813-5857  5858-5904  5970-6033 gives 0.13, 11.7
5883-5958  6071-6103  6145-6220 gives -0.09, 10.9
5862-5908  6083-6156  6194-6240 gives -0.09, 10.6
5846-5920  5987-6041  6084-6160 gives -0.01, 11.2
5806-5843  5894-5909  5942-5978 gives 0.18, 11.8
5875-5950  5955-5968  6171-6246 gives -0.10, 10.8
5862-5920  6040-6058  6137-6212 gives -0.12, 10.8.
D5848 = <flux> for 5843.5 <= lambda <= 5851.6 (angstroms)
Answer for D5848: 12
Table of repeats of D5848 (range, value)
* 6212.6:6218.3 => 10.5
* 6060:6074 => 11.8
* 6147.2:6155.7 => 11.4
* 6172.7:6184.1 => 10.8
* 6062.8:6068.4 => 11.5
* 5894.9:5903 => 9.58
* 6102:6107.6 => 11.8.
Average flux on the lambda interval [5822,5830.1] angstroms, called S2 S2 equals 11.9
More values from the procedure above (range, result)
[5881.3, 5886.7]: 10.5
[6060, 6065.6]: 11.6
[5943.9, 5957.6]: 11.7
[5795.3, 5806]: 11.7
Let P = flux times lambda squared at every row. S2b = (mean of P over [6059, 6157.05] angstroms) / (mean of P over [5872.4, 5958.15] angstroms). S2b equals 1.13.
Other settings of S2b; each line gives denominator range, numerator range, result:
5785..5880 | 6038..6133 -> 1.10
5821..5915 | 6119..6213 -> 1.11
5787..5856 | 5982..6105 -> 1.05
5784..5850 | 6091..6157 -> 1.08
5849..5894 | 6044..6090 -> 1.17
